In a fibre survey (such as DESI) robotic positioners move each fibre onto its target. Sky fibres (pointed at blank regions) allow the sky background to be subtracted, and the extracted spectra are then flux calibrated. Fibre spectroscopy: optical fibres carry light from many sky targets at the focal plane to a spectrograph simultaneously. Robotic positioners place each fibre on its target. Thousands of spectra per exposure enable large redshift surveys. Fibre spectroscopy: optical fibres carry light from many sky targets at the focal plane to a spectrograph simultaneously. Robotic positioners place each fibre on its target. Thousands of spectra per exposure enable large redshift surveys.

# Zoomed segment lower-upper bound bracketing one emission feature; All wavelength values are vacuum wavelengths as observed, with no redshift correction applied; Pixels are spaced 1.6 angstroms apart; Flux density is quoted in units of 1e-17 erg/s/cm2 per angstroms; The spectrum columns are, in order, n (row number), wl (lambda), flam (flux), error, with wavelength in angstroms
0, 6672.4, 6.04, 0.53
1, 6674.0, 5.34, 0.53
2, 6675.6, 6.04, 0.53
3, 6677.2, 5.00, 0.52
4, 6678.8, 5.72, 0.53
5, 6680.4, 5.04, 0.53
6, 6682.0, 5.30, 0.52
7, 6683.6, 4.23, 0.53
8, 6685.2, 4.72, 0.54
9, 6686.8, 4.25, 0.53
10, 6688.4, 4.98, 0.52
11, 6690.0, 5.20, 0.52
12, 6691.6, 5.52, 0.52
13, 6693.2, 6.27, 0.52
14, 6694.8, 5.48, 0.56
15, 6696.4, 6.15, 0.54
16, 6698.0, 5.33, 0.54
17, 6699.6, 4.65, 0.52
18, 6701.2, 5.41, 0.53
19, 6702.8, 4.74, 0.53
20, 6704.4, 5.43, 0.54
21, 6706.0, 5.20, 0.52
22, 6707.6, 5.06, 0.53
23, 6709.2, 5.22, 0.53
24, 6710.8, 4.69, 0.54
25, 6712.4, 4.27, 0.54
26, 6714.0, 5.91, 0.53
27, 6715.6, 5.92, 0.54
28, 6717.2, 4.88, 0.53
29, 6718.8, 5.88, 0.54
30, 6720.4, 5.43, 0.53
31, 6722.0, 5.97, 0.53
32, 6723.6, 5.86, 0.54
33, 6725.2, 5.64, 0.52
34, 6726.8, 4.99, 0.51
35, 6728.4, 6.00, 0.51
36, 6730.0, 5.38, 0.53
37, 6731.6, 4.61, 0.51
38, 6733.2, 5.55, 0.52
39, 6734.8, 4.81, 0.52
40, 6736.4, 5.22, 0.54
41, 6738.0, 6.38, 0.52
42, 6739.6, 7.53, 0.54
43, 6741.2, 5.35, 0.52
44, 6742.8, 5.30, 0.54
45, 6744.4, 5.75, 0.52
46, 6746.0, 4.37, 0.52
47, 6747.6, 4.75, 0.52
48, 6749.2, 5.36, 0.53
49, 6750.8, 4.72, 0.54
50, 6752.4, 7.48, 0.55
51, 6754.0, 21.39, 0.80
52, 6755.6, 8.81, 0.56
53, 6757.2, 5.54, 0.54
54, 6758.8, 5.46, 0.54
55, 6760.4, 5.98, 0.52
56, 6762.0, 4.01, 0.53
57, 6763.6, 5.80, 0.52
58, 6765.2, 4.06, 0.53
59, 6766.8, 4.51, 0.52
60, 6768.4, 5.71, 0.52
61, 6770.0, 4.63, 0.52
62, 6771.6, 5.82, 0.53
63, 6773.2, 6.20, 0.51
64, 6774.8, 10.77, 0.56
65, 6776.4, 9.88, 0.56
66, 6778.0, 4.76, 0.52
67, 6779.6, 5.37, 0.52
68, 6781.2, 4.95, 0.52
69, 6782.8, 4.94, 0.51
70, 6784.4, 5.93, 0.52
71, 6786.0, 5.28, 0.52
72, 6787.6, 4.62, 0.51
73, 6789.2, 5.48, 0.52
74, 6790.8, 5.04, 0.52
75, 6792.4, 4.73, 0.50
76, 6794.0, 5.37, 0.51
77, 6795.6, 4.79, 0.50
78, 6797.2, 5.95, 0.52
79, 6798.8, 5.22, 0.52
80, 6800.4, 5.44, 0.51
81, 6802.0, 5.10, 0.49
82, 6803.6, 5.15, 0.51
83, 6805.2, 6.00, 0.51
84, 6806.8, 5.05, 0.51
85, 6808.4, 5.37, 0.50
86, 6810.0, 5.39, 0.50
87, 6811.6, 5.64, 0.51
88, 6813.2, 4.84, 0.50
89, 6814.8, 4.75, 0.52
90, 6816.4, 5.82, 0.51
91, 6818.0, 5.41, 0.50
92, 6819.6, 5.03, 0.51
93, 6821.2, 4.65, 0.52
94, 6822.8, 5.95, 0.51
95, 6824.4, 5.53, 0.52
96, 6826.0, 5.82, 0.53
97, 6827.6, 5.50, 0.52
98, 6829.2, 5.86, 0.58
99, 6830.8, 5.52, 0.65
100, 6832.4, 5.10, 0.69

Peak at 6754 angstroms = H-alpha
